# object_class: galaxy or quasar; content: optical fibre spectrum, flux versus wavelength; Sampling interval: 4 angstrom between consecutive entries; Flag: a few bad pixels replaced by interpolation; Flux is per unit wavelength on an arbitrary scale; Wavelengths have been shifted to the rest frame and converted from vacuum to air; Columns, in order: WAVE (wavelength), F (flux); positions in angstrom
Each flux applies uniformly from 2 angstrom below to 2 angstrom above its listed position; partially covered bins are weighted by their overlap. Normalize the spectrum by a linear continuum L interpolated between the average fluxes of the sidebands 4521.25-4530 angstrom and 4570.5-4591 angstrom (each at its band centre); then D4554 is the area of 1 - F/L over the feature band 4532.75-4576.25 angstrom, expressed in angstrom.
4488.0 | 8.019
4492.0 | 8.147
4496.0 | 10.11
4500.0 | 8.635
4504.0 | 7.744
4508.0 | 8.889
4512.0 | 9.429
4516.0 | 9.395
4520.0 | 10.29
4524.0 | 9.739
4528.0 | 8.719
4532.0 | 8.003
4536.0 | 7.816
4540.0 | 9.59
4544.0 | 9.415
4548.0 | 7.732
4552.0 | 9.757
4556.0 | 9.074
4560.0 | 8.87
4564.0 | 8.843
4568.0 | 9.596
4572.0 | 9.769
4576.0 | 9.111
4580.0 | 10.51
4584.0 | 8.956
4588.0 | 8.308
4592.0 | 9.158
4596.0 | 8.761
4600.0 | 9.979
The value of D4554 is 1.4 angstrom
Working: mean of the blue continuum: 9.32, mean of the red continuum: 9.31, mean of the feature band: 9.02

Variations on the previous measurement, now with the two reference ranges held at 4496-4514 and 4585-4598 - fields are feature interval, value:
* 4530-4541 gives 0.5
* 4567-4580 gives -1.3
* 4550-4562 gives -0.6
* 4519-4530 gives -0.9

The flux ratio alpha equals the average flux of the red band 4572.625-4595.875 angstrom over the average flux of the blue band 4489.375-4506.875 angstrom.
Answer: 1.06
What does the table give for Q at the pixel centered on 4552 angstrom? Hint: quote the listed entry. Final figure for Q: 9.757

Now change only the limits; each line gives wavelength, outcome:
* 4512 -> 9.429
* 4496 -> 10.11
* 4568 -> 9.596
